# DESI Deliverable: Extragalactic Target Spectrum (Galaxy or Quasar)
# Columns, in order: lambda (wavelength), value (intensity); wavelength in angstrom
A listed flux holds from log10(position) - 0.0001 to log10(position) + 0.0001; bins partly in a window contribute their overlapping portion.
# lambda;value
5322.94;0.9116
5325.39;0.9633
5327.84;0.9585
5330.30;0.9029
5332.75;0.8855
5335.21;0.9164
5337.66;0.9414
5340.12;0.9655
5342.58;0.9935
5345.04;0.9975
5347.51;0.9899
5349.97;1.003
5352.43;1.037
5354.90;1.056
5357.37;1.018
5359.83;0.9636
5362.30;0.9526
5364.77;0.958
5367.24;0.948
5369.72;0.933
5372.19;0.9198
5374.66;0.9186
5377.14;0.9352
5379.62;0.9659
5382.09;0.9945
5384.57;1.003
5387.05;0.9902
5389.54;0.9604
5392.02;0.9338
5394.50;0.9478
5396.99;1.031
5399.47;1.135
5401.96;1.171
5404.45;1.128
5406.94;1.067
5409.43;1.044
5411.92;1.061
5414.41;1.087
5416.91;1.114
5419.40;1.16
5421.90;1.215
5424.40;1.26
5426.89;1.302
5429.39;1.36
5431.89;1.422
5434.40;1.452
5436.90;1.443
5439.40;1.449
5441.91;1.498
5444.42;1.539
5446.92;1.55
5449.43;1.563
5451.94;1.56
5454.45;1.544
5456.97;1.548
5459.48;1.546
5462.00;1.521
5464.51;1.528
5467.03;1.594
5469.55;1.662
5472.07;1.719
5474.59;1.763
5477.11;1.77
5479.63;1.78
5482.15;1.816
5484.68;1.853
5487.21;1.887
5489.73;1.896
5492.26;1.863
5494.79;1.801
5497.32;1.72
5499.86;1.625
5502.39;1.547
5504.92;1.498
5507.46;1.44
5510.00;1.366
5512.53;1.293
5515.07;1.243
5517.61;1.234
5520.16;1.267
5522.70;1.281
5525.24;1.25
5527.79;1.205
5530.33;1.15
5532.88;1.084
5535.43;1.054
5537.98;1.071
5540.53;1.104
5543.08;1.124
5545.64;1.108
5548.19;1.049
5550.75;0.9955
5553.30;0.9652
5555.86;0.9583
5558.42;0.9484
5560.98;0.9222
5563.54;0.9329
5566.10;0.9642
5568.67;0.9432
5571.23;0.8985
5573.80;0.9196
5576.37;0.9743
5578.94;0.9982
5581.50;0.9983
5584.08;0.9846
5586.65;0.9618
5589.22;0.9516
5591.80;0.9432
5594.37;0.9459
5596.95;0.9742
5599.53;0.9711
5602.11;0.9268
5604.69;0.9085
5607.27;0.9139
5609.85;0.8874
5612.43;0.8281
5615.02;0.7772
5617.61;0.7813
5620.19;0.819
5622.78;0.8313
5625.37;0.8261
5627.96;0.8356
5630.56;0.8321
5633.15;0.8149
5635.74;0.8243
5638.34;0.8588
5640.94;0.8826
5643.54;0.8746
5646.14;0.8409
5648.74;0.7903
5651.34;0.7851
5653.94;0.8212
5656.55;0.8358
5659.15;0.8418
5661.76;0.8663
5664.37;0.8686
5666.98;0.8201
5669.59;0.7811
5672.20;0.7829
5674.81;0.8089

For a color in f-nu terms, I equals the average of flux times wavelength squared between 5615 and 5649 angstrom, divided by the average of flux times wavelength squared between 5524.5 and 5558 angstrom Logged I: 0.80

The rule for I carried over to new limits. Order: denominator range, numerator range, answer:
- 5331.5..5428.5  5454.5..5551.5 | 1.48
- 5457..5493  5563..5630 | 0.55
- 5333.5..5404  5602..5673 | 0.94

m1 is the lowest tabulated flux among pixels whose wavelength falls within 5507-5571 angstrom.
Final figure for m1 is 0.9222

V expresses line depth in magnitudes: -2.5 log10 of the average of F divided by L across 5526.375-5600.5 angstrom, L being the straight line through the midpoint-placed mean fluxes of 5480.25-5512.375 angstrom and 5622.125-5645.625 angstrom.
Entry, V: 0.25 mag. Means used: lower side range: 1.68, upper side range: 0.842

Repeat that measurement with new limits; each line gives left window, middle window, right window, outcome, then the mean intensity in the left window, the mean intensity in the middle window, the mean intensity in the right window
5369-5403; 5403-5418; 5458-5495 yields 0.10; 0.988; 1.08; 1.73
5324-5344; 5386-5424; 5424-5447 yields 0.19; 0.942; 1.07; 1.43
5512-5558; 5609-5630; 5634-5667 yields 0.12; 1.13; 0.822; 0.84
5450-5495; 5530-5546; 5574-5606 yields 0.17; 1.7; 1.1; 0.96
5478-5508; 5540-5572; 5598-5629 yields 0.27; 1.73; 0.992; 0.86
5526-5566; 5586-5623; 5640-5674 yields 0.04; 1.04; 0.895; 0.829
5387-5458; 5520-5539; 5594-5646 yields -0.12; 1.26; 1.17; 0.864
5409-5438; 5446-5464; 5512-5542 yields -0.25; 1.25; 1.55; 1.18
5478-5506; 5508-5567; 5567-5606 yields 0.22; 1.76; 1.12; 0.953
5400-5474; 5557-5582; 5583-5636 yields 0.06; 1.38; 0.949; 0.884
